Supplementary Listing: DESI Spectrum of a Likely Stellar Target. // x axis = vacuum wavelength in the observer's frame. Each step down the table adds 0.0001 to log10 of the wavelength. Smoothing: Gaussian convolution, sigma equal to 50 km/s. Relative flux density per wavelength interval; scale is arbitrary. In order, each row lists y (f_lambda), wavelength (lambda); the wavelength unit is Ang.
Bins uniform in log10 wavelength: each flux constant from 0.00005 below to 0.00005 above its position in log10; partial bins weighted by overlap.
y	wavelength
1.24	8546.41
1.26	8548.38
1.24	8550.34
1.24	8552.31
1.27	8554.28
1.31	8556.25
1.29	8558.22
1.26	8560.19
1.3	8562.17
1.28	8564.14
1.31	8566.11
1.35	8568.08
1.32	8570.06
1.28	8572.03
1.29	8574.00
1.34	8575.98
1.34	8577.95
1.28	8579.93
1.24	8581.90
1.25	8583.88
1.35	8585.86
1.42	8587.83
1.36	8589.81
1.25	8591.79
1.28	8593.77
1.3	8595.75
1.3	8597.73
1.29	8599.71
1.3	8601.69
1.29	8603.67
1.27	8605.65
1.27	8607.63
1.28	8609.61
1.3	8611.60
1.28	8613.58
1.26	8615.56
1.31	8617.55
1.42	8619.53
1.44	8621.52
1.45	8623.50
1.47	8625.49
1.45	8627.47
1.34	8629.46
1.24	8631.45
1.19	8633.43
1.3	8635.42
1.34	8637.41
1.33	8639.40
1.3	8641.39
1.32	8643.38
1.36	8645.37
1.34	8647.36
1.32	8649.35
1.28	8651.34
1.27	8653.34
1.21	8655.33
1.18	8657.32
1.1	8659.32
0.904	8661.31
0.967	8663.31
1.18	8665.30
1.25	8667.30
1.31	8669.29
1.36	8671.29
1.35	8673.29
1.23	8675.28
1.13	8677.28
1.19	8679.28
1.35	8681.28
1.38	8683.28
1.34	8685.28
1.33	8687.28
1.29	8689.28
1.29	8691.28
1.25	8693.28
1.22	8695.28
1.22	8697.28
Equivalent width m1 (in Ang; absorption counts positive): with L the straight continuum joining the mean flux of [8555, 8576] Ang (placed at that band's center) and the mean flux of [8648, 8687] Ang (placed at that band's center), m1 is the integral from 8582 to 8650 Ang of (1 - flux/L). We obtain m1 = -3.1 Ang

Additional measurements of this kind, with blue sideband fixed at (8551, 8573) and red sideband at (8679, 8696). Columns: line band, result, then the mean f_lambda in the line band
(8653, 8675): 1.9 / 1.19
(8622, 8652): -1.0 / 1.34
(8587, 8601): -0.2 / 1.31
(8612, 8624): -0.5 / 1.35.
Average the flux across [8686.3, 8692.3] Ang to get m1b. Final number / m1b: 1.3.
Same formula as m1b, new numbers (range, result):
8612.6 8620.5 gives 1.32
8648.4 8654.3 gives 1.29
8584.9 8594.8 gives 1.33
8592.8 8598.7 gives 1.29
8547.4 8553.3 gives 1.25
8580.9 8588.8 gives 1.32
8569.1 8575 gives 1.3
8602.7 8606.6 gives 1.28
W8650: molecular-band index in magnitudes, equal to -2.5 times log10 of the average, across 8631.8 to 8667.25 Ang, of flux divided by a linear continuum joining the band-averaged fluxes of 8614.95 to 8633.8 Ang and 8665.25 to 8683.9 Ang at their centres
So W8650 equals 0.08 mag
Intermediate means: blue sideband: 1.36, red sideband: 1.28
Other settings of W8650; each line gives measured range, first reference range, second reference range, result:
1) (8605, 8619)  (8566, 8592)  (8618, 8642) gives 0.045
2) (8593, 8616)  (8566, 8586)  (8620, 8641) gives 0.036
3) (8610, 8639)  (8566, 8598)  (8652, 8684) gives -0.067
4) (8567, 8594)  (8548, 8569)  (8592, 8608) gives -0.022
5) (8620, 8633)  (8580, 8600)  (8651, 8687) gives -0.102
